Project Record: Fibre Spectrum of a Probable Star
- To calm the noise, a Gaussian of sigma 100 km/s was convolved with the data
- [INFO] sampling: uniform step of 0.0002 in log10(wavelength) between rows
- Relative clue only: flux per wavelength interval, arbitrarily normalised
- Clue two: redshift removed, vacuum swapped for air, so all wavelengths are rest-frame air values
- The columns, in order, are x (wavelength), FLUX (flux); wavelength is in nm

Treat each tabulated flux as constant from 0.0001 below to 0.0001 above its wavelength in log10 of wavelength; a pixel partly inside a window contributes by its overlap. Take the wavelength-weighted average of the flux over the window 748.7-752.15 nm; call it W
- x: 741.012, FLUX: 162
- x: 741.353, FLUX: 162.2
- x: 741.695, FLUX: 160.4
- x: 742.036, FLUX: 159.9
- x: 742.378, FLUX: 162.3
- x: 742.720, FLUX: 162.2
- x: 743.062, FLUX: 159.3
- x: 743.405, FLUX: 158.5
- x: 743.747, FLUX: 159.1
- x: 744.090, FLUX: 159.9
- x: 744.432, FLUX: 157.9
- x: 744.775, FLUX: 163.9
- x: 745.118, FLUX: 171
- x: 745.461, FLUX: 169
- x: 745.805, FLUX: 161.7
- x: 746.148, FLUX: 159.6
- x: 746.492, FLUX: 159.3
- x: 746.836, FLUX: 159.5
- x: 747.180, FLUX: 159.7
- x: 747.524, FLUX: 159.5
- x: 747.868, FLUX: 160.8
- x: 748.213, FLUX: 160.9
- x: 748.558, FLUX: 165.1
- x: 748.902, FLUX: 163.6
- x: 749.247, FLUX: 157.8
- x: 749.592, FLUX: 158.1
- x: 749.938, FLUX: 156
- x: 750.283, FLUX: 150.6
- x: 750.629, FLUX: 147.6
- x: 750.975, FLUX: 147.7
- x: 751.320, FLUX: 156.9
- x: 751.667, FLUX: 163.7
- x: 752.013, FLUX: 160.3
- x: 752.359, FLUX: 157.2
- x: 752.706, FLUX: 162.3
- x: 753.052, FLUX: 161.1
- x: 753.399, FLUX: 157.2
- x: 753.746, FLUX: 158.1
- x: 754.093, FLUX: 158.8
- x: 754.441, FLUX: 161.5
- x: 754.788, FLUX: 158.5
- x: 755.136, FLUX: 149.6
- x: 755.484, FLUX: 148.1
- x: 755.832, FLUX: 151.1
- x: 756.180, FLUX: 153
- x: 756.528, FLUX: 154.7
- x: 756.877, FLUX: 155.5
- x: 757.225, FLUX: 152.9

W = 156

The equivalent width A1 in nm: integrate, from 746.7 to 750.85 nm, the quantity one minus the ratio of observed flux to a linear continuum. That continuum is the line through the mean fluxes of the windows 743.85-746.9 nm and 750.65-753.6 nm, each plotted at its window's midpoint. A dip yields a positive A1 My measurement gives 0.05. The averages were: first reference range 162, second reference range 158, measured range 158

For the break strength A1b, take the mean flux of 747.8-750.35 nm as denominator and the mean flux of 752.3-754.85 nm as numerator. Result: 1.00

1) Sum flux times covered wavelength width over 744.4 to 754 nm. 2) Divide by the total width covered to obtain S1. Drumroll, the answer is 160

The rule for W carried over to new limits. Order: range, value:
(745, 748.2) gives 162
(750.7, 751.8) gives 155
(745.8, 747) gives 160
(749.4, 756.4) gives 156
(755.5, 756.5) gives 152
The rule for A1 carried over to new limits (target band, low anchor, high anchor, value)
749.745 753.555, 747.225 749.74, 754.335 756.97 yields 0.03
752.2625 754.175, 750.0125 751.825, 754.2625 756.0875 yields -0.07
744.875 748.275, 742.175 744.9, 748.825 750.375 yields -0.07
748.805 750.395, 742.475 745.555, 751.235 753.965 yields 0.03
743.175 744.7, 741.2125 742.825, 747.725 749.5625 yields 0.02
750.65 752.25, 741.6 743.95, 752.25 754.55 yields 0.03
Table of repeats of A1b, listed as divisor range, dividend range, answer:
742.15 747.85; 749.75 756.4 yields 0.97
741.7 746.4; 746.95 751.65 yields 0.97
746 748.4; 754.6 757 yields 0.96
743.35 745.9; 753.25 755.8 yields 0.96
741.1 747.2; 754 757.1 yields 0.96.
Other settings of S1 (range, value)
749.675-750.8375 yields 152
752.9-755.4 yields 157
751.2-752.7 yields 160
